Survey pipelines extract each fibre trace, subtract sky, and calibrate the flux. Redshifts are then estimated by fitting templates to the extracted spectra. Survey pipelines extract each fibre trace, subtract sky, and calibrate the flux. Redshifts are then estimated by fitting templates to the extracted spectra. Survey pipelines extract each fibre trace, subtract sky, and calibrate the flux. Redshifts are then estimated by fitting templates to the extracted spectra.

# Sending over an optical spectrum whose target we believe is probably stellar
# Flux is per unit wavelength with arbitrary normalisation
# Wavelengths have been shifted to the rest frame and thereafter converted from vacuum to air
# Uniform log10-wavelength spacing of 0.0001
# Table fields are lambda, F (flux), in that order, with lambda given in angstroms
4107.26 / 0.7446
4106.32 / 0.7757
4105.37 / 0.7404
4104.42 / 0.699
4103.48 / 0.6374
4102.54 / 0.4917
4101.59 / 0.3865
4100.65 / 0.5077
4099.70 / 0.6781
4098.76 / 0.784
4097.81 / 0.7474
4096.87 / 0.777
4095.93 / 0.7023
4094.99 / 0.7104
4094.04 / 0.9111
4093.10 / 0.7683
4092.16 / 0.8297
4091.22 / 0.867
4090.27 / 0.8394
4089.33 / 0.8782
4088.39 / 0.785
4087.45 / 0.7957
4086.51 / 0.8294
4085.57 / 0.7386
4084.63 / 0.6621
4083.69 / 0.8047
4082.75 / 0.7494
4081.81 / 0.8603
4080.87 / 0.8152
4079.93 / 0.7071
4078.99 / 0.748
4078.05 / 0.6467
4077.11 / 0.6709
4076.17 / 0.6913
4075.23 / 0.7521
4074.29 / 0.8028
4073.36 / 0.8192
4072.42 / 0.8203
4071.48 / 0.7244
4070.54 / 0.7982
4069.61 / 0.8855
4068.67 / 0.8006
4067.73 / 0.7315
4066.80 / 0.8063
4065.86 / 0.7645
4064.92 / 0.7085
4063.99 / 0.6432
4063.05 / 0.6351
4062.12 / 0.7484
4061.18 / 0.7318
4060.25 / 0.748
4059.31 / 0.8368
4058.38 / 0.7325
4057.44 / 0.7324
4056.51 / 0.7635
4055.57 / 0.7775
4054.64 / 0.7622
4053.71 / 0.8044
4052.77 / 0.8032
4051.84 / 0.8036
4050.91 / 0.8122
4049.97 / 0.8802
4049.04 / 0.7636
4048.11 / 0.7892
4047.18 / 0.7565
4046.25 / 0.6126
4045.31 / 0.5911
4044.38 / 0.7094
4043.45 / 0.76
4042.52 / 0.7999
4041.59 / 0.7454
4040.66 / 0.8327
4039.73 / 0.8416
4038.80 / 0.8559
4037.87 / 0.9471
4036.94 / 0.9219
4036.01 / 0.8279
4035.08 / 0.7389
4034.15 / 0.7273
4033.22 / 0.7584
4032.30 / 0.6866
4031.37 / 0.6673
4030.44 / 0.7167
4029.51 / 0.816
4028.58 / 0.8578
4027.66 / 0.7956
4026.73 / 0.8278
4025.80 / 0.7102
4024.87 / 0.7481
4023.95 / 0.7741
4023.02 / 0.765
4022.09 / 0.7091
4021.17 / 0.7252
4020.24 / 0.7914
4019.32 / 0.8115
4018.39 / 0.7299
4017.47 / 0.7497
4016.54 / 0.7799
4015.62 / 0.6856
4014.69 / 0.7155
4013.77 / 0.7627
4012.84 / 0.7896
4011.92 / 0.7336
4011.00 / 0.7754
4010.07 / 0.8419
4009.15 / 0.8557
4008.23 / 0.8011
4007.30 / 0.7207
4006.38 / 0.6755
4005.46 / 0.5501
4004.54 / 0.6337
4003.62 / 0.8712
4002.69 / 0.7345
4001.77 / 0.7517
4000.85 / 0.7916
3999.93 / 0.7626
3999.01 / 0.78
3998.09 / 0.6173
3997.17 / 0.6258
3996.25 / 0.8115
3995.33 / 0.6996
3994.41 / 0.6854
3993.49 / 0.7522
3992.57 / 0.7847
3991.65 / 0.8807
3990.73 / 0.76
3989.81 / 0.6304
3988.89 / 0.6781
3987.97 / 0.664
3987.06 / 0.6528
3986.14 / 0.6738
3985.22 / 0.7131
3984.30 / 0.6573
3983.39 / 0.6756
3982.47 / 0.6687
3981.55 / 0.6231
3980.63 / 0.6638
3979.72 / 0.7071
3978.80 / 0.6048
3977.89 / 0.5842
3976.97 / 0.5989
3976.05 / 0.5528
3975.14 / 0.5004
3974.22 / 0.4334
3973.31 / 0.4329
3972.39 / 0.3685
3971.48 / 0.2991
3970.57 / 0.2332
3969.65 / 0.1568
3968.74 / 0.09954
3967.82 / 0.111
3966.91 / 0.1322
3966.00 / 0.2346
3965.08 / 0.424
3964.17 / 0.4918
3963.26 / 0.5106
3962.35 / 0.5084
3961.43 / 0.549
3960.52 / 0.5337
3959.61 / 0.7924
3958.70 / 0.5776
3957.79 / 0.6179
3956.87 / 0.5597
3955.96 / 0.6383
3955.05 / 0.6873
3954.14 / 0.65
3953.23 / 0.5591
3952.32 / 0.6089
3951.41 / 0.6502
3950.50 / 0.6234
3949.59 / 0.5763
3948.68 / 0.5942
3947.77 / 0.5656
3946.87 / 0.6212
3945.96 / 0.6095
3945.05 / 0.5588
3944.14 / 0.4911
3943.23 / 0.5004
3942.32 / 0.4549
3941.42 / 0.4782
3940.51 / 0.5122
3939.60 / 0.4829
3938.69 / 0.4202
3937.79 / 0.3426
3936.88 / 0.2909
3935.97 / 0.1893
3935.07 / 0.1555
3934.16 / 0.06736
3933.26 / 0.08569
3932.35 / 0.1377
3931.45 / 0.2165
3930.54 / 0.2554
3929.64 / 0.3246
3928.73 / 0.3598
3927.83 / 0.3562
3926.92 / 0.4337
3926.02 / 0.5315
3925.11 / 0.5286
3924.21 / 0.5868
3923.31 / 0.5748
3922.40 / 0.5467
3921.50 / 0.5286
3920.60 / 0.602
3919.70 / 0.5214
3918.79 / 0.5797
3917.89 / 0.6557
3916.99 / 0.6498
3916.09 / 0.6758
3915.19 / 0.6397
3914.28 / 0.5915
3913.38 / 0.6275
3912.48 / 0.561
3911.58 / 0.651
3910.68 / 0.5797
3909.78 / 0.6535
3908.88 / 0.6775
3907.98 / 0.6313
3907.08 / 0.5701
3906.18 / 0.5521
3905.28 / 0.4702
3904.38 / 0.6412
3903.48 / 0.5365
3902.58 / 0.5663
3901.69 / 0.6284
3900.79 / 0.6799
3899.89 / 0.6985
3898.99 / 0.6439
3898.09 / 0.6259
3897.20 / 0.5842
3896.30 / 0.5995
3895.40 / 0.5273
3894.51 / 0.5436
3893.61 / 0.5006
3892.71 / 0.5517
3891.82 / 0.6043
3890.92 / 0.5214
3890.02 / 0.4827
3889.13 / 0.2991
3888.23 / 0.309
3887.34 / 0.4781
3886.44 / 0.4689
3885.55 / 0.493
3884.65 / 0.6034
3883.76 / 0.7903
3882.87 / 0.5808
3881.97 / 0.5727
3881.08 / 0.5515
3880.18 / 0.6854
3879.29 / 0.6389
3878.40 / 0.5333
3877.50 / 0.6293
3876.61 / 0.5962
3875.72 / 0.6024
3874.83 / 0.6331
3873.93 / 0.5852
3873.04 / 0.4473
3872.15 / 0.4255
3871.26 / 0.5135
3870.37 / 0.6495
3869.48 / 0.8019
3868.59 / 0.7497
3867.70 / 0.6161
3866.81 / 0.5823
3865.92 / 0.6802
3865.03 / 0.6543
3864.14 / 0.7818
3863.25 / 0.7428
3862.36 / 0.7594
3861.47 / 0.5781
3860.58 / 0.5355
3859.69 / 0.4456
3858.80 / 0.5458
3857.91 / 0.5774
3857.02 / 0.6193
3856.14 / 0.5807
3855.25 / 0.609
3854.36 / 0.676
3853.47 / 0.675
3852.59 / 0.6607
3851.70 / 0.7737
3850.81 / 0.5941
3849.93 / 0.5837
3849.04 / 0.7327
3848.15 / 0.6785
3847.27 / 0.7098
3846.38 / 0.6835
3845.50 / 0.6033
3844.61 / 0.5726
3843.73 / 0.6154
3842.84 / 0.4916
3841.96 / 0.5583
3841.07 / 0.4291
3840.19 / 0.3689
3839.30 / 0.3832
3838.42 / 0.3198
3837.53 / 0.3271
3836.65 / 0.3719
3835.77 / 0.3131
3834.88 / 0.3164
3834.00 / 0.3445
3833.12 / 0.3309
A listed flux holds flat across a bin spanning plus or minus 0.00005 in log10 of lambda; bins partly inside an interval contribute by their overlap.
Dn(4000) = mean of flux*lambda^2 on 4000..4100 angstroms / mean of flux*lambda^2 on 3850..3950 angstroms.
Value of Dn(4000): 1.5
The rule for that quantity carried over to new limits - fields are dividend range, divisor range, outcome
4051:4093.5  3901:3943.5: 1.72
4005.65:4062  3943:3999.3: 1.39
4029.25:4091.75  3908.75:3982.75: 1.68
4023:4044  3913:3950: 1.80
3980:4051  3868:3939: 1.51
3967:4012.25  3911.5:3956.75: 1.32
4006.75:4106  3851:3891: 1.40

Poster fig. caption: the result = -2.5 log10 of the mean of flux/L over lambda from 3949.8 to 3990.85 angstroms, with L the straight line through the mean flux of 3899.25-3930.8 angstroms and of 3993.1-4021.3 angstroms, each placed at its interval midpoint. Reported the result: 0.249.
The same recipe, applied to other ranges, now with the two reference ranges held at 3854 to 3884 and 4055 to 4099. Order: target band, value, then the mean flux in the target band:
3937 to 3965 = 0.22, 0.554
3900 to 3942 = 0.32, 0.487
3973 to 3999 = 0.07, 0.658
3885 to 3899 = 0.23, 0.511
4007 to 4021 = -0.07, 0.769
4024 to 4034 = -0.04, 0.758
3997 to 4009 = -0.01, 0.723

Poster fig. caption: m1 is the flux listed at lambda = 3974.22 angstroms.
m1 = 0.4334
